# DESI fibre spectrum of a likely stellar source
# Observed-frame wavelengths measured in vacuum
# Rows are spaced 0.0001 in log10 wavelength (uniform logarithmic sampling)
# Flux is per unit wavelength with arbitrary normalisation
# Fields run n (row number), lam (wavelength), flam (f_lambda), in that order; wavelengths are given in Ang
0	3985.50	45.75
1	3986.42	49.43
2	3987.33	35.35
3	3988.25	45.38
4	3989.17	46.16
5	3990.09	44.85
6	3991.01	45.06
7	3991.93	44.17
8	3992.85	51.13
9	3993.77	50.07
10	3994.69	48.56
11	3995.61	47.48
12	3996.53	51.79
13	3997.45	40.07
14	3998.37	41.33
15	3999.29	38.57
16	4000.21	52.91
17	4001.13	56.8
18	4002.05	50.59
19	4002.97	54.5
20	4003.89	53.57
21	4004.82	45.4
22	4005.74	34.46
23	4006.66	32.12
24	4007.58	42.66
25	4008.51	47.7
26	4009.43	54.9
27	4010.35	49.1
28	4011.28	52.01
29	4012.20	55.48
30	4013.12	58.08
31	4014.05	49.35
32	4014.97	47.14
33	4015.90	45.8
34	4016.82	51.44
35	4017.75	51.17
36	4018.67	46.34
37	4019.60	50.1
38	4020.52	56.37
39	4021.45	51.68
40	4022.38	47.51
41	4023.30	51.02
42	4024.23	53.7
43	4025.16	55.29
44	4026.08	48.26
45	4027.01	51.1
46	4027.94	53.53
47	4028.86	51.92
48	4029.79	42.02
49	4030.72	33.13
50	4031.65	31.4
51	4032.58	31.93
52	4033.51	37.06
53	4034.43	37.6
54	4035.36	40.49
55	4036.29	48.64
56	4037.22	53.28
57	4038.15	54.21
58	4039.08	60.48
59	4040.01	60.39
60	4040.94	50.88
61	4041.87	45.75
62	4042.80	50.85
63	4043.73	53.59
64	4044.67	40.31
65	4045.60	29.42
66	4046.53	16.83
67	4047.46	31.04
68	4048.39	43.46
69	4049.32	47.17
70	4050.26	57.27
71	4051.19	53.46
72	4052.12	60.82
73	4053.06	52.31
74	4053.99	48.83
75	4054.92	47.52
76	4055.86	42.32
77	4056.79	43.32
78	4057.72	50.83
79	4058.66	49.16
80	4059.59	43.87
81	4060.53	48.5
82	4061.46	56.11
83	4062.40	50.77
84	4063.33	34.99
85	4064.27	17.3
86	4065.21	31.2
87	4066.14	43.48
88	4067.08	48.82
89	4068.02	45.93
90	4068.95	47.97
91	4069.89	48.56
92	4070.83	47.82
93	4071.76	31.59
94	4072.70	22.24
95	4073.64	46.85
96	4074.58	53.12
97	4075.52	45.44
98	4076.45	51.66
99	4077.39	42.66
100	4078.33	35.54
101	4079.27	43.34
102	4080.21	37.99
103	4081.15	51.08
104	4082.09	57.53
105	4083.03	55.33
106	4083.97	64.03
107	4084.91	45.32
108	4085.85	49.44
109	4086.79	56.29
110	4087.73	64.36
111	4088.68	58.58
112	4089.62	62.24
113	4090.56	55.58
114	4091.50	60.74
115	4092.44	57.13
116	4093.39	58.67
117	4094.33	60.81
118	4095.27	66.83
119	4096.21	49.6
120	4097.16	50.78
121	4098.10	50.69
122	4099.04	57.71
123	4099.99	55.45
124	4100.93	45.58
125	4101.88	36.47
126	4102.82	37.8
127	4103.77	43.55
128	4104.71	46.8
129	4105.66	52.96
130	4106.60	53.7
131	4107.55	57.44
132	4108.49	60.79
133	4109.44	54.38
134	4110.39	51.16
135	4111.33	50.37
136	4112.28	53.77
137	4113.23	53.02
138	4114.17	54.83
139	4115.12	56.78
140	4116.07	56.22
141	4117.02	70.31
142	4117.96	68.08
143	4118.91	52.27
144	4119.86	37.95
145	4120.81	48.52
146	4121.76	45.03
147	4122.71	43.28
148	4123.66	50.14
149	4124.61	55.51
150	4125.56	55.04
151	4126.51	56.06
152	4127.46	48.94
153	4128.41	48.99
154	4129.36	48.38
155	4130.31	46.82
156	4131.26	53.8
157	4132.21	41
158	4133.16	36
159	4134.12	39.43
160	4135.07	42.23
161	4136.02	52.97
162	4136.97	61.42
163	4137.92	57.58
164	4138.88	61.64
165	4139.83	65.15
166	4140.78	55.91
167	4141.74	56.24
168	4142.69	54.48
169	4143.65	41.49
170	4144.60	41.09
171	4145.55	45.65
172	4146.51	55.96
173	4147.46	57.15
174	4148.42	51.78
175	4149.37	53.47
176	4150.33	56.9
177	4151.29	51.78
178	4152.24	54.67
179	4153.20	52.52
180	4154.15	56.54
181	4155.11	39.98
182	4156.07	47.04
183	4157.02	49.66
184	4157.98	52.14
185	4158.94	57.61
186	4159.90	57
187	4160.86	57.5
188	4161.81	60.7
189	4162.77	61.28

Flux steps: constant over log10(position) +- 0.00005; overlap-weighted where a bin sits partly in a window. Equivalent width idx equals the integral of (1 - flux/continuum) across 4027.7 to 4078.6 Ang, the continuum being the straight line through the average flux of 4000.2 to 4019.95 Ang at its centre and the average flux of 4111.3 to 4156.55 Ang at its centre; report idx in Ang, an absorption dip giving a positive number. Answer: 5.6 Ang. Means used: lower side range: 49.1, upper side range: 51.8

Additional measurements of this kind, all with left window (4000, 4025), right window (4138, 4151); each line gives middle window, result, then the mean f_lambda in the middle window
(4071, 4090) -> 1.1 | 48.7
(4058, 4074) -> 2.9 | 42.1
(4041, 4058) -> 1.8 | 45.4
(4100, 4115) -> 0.6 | 50.5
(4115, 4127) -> -0.1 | 53.4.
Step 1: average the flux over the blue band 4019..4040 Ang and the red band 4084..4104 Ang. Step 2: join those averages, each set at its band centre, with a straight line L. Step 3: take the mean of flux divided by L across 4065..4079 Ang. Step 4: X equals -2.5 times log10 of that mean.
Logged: 0.20 mag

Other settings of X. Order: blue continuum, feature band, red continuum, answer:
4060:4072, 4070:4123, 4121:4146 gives -0.118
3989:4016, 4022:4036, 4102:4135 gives 0.092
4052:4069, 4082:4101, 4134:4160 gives -0.183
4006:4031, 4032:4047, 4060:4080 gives 0.050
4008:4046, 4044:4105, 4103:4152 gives 0.056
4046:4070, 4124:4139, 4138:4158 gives 0.021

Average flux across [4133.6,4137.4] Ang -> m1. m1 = 48.7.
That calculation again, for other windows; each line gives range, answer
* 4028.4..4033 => 38.1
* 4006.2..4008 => 37.4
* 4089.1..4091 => 59.1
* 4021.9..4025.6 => 51.8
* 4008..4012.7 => 51.8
